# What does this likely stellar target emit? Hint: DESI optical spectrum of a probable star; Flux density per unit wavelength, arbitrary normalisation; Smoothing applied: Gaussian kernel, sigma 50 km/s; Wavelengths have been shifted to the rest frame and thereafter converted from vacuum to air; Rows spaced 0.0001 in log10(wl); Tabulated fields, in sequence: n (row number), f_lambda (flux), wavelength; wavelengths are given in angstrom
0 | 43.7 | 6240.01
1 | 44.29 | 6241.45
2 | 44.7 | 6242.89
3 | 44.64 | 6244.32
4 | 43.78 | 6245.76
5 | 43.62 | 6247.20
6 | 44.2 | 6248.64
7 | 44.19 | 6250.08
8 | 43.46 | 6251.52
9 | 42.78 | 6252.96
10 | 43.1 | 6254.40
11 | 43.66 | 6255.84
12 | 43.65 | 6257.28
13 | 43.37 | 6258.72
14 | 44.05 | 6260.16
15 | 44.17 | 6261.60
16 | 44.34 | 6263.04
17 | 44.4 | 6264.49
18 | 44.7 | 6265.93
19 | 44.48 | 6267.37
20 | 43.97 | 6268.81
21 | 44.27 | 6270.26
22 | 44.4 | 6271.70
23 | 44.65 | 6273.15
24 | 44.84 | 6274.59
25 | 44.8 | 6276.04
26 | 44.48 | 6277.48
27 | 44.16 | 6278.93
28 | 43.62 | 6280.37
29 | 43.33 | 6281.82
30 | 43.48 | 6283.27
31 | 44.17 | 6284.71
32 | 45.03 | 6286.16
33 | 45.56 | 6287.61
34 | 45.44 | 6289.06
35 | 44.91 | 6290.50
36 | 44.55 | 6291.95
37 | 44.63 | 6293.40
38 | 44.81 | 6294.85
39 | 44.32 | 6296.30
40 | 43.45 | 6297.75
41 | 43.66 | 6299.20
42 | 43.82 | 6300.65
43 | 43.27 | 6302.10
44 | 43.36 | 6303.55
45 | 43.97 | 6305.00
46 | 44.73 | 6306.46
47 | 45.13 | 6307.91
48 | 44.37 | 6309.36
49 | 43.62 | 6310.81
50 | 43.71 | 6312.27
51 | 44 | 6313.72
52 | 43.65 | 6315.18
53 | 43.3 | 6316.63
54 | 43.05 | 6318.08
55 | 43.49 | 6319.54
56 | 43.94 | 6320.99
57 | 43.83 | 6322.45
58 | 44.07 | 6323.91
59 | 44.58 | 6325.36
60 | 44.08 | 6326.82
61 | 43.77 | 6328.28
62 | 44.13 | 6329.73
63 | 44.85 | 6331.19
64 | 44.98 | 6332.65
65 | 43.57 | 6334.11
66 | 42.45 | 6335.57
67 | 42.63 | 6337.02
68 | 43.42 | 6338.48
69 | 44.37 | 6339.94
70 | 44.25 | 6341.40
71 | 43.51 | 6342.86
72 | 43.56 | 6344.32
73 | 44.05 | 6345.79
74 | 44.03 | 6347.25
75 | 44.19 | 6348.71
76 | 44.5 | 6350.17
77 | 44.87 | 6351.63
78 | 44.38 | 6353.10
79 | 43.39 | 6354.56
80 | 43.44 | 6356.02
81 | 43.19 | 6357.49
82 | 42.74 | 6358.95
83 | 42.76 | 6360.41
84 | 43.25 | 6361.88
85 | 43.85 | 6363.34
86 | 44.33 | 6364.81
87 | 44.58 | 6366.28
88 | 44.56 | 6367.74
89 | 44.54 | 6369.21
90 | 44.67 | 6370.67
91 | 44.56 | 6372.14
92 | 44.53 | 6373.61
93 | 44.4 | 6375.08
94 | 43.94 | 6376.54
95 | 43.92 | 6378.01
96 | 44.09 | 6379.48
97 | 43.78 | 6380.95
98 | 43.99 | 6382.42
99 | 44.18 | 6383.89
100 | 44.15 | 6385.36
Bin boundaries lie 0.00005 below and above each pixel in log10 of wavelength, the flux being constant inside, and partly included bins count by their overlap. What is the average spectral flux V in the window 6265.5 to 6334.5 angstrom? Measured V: 44.2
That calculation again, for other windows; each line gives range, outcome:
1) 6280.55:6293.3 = 44.5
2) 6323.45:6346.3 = 43.9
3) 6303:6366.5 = 43.9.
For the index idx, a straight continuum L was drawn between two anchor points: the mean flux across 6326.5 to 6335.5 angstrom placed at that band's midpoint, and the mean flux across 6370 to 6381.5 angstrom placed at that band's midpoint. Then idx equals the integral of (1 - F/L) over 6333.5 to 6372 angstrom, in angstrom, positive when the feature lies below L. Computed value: 0.3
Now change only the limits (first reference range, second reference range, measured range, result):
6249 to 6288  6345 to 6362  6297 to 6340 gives 0.1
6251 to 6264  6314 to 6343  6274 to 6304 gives -0.4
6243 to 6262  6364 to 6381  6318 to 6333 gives 0.0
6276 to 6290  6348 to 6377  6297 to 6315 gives 0.2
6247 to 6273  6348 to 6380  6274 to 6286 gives 0.0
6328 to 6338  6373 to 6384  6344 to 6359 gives 0.0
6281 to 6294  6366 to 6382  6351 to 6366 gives 0.2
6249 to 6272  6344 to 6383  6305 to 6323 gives 0.0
